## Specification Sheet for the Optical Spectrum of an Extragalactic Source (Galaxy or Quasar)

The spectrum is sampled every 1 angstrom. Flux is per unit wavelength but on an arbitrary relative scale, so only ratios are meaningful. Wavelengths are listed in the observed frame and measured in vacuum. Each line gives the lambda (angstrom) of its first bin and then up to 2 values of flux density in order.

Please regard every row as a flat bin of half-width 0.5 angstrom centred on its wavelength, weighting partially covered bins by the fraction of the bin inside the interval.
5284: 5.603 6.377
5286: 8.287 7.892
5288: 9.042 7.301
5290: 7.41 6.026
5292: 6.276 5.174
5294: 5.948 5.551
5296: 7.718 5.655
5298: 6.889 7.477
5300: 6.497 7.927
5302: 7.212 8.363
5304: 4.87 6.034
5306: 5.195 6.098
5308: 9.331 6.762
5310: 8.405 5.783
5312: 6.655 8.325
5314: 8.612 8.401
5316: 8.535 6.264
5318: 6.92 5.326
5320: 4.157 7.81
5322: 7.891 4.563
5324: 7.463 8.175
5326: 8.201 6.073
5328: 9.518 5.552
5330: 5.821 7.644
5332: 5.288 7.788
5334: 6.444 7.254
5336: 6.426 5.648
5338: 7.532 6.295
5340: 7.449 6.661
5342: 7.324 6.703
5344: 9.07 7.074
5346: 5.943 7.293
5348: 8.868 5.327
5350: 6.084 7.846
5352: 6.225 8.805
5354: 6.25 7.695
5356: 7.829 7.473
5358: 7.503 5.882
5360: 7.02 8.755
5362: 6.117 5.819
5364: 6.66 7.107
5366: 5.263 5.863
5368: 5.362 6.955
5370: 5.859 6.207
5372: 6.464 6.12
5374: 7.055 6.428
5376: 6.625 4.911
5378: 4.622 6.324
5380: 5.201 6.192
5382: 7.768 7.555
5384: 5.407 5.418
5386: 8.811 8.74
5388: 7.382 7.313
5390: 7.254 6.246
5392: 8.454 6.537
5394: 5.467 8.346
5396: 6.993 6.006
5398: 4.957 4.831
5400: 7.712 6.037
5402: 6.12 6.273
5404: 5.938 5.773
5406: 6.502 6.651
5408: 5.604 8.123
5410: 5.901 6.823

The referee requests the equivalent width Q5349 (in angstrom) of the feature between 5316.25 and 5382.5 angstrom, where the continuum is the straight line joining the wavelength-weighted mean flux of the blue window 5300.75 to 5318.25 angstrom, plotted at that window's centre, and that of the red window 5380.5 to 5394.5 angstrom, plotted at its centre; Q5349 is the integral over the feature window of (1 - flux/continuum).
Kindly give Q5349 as 3.8 angstrom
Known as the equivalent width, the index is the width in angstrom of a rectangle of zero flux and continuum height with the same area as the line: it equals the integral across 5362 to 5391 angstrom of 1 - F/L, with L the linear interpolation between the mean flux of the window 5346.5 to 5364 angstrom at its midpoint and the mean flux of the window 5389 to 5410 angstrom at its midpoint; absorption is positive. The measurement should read 1.51 angstrom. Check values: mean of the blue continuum 7.09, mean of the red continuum 6.5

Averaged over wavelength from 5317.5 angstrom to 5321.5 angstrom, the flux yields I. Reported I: 6.05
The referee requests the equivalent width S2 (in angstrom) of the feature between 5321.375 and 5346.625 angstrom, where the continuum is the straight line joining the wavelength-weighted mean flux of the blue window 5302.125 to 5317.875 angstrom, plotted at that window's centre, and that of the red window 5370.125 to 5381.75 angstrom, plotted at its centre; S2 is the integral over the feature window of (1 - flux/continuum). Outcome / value -0.74 angstrom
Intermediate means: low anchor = 7.17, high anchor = 6.05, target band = 6.96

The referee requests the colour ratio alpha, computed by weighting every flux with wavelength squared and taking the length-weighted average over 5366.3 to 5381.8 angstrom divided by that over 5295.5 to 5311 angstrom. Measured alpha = 0.9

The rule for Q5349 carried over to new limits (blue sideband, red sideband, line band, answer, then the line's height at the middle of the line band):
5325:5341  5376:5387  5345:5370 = -0.7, 6.62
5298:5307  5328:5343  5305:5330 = -1.2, 6.71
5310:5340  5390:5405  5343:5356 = -0.8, 6.77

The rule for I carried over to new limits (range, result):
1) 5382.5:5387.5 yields 7.19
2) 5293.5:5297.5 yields 6.22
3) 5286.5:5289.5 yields 8.08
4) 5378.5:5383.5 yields 6.61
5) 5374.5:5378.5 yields 5.65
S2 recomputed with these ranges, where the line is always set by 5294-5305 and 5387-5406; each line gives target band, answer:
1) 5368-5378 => 0.70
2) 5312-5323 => -0.60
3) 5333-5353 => -0.94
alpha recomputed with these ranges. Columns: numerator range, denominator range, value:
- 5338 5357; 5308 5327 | 1.01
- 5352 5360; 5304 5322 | 1.06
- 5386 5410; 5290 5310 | 1.04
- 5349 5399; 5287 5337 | 0.99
